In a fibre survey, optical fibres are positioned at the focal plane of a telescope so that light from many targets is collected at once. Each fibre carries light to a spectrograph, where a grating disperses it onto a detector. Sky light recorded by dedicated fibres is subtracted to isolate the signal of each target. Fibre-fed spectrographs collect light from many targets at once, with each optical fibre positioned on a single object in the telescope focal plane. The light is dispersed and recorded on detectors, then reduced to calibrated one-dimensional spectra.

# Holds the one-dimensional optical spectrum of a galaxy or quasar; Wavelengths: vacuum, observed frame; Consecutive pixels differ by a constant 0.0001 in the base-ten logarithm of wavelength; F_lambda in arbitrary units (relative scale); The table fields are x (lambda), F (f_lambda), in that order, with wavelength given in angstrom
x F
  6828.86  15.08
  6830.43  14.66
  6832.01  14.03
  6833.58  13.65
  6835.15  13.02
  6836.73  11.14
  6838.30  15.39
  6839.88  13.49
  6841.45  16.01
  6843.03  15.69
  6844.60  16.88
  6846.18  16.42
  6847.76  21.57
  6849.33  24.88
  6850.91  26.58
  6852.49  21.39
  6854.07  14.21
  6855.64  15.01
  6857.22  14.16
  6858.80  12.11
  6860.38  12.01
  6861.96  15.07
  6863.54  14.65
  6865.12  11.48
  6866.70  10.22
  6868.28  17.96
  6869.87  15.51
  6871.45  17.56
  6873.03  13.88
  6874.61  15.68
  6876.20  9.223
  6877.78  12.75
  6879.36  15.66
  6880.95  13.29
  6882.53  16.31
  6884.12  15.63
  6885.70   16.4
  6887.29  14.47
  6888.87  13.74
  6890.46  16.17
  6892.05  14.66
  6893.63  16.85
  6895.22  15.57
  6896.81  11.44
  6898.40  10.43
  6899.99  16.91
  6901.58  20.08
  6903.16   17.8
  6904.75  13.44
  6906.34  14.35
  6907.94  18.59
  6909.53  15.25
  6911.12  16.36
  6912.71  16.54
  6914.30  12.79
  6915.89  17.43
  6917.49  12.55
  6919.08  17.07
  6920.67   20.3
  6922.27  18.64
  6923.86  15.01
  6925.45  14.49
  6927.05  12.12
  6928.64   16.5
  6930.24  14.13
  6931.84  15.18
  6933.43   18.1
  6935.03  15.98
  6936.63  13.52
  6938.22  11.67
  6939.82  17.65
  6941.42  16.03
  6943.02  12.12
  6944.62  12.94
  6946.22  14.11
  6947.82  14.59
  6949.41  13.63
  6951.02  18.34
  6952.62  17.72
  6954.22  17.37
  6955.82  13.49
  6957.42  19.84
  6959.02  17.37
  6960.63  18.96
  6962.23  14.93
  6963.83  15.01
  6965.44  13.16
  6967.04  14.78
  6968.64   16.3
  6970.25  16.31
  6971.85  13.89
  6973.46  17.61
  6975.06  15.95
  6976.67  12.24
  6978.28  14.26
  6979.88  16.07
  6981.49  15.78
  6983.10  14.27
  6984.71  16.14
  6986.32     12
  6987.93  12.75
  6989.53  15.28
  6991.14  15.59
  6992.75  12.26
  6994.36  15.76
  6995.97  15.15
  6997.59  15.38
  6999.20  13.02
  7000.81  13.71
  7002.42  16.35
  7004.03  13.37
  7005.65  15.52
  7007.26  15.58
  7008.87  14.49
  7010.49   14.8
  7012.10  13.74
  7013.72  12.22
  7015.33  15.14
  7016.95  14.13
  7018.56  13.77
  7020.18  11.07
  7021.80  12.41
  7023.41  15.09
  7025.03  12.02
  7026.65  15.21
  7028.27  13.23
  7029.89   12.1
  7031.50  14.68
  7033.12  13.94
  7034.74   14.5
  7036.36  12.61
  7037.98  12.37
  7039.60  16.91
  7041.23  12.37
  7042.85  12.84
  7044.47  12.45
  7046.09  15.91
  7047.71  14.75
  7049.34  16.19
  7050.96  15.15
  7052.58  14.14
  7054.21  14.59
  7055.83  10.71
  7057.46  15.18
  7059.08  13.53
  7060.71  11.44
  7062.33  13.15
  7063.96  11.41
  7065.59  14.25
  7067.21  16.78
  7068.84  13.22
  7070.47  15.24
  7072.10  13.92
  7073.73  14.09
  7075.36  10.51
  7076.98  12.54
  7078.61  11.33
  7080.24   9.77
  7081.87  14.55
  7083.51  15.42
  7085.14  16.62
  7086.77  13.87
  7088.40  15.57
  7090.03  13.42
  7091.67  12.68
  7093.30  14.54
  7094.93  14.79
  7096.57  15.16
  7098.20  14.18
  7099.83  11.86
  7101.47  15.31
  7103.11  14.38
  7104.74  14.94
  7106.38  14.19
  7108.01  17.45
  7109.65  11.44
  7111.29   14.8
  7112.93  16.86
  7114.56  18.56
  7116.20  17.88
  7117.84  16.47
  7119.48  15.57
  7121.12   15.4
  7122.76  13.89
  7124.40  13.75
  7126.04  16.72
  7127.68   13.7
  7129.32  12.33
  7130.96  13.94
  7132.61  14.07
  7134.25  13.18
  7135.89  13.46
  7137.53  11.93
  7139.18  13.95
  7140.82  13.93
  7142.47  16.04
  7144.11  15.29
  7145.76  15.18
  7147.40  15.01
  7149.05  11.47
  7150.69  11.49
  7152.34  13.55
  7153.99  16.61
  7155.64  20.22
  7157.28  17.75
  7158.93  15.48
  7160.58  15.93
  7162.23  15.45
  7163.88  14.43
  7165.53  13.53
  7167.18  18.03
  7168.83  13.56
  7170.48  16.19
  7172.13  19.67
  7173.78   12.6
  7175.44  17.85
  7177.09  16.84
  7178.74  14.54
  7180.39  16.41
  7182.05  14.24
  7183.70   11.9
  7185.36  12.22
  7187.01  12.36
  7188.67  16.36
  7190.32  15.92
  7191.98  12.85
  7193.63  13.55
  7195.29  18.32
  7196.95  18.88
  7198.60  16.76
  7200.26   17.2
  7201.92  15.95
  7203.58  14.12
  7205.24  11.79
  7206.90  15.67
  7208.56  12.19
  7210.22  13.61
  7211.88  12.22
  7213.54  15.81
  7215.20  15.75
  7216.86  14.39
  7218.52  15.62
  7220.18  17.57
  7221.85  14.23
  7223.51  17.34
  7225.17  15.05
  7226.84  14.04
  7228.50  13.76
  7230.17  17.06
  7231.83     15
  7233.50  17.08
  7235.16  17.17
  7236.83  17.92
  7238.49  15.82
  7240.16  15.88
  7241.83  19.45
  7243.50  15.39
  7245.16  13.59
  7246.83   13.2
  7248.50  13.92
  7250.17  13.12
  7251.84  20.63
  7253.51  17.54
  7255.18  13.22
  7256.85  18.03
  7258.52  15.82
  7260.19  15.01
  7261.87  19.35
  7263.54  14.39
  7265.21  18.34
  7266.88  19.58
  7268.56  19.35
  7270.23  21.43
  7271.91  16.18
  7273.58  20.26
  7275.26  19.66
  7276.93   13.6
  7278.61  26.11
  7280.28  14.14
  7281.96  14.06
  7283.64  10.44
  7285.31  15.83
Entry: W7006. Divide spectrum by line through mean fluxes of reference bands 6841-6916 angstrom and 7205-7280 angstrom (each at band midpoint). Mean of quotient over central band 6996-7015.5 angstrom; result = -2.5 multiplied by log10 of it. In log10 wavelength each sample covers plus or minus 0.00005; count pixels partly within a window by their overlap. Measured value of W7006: 0.10 mag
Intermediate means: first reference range 15.6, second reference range 16.3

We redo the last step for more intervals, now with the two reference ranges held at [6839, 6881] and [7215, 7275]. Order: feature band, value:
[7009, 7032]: 0.182 mag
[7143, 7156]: 0.112 mag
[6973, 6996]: 0.090 mag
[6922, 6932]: 0.062 mag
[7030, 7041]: 0.154 mag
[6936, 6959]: 0.040 mag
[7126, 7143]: 0.180 mag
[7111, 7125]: 0.016 mag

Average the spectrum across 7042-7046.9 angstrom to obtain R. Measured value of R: 13.7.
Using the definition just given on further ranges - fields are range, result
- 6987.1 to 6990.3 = 14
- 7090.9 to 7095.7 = 14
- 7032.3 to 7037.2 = 13.7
